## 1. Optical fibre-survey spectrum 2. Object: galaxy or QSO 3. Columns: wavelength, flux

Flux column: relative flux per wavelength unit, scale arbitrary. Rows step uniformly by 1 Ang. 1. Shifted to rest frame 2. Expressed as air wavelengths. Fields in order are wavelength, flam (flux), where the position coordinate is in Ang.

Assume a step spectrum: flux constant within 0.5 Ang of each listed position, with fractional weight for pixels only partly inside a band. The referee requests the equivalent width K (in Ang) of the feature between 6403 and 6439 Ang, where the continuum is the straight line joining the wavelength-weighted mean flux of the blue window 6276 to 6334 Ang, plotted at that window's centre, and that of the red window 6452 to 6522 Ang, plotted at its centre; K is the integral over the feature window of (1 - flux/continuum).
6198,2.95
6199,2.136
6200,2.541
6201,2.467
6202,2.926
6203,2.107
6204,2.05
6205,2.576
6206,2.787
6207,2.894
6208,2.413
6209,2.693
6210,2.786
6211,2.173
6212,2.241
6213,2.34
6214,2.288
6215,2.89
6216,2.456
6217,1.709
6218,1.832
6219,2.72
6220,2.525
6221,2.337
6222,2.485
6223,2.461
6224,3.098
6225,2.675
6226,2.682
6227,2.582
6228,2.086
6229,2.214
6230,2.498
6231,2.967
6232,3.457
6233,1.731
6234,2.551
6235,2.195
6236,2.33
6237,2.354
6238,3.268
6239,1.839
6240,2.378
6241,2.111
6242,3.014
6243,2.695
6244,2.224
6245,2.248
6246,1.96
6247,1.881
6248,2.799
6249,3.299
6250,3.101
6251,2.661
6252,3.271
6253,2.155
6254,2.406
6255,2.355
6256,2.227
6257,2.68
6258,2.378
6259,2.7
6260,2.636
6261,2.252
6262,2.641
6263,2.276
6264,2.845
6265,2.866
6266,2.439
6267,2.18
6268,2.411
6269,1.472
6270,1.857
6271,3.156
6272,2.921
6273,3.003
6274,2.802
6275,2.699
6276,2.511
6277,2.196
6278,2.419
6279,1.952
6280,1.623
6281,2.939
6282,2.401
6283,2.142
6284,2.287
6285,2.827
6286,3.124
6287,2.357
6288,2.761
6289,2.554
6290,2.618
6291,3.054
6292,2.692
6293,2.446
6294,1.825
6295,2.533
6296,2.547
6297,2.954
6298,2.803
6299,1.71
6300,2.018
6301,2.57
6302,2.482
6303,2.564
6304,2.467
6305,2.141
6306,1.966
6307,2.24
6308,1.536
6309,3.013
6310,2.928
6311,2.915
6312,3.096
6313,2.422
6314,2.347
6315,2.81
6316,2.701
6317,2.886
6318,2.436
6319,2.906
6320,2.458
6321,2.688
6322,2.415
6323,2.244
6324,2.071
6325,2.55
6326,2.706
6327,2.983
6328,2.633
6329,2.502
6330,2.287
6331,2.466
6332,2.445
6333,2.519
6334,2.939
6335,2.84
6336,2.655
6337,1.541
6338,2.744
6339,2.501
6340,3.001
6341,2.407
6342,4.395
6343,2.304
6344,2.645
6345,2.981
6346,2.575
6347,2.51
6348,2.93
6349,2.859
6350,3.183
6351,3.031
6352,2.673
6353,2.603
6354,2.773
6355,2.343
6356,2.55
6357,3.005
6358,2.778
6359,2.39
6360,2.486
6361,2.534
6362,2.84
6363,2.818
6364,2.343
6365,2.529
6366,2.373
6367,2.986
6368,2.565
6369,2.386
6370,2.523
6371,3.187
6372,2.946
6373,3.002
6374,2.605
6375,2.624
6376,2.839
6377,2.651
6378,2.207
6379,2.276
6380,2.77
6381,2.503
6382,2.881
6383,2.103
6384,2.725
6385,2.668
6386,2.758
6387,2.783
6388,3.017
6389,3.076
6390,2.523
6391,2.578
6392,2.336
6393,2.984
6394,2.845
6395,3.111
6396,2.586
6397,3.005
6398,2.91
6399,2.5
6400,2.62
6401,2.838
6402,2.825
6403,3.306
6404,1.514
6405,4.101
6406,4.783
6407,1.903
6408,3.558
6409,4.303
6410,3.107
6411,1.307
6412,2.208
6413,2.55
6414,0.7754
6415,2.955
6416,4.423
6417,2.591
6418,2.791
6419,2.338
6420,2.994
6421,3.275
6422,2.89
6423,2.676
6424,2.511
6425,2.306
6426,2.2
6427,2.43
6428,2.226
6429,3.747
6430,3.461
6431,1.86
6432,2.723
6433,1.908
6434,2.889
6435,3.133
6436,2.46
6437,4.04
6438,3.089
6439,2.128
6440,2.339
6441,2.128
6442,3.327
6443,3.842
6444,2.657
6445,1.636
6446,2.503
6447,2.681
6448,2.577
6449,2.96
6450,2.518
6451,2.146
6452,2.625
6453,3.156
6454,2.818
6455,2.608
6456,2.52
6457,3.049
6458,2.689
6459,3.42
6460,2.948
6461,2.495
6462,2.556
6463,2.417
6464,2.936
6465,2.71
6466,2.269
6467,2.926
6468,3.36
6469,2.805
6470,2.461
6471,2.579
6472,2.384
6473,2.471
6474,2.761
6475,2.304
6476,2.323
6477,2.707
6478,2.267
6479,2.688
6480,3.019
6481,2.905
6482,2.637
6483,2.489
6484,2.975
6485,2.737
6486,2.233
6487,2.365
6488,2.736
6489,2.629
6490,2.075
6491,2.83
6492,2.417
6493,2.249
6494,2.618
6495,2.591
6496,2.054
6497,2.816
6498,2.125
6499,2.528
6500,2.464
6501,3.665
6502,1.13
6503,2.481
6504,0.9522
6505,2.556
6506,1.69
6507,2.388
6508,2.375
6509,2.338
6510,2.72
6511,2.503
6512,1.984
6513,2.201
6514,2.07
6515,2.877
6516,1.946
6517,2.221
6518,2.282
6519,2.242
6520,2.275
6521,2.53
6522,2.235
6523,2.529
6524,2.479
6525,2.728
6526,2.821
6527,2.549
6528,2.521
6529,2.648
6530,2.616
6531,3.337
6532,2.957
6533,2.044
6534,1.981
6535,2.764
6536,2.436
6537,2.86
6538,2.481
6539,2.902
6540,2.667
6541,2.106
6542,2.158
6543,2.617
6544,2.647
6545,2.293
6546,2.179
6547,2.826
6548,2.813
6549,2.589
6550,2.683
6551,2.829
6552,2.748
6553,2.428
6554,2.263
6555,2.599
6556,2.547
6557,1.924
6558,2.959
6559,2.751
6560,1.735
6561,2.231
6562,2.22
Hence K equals -4.16 Ang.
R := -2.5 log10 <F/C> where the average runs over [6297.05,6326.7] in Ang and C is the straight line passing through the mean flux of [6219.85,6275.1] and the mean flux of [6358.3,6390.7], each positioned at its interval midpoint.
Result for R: 0.04 mag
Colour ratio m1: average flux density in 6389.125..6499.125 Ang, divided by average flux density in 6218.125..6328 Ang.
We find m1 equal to 1.07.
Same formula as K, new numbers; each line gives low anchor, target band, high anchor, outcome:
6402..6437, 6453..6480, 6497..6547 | -0.7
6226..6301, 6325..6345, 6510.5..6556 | -1.4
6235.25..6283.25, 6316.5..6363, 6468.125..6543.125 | -3.4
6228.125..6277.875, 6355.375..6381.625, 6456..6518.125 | -1.4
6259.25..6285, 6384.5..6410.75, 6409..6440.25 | -2.8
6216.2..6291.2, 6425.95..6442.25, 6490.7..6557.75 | -1.7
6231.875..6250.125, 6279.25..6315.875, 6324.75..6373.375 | 1.3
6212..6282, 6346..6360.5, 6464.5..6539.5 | -1.4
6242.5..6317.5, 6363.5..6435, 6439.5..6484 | -3.1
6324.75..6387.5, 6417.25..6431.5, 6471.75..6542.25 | -0.6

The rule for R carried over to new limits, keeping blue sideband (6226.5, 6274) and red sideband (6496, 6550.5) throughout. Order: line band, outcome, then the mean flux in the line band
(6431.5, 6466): -0.11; 2.72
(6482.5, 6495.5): -0.04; 2.53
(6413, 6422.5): -0.13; 2.77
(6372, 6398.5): -0.10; 2.71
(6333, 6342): -0.08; 2.68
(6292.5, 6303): 0.04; 2.4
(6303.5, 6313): 0.01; 2.48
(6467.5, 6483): -0.08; 2.64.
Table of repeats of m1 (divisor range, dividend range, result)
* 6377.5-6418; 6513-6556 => 0.91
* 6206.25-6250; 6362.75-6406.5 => 1.11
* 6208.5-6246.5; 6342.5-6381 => 1.09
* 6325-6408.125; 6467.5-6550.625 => 0.91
